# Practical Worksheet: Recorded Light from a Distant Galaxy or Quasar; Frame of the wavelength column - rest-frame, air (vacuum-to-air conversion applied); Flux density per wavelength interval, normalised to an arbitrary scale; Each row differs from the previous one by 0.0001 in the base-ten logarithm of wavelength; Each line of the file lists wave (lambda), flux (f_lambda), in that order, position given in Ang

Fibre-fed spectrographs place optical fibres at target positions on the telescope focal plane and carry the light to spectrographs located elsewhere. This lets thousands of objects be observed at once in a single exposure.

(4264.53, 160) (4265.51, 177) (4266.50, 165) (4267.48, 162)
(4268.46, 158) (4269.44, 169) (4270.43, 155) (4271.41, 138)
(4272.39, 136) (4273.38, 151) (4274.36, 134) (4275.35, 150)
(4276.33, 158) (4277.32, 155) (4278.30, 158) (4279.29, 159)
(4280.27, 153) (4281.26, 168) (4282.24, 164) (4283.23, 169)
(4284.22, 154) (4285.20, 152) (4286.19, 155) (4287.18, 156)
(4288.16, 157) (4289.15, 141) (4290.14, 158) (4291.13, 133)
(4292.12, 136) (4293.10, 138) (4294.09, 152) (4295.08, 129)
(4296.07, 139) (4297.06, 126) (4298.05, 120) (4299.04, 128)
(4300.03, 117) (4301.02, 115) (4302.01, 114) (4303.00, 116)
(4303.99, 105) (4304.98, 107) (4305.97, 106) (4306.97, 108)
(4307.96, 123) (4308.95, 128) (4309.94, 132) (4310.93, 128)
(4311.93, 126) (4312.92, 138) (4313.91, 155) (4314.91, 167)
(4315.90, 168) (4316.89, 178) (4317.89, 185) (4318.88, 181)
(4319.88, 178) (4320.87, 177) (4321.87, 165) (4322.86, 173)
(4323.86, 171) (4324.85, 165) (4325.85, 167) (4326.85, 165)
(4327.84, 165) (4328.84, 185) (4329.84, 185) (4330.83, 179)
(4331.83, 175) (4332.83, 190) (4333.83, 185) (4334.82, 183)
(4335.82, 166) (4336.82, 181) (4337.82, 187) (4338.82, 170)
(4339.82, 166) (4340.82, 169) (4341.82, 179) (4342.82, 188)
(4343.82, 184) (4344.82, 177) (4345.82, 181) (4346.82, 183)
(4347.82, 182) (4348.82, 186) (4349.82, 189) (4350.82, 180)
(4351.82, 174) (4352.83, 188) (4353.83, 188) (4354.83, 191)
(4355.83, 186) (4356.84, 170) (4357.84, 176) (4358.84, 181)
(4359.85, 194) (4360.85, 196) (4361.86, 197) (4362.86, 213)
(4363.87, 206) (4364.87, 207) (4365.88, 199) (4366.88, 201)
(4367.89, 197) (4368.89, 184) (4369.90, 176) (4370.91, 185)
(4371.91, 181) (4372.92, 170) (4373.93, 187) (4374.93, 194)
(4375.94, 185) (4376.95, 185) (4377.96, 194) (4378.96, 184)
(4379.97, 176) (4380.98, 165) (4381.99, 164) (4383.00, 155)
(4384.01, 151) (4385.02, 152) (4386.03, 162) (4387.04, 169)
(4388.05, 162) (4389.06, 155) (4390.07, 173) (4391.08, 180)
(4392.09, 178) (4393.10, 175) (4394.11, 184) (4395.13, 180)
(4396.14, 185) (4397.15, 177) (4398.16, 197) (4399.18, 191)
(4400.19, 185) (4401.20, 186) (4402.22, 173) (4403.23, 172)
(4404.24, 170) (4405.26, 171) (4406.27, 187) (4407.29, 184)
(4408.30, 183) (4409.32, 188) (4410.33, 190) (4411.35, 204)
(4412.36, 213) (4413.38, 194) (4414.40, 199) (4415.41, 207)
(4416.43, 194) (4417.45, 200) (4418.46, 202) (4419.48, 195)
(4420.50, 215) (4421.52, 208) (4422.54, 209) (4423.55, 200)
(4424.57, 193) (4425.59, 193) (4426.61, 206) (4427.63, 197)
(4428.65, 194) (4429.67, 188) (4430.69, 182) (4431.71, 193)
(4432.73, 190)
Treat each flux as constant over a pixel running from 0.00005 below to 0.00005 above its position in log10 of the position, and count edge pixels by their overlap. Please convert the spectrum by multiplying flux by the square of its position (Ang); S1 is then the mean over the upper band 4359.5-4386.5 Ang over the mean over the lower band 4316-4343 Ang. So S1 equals 1.1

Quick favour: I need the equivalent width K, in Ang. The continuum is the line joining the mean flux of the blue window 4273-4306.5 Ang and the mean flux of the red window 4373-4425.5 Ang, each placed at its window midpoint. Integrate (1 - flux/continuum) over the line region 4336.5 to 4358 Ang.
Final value -2.3 Ang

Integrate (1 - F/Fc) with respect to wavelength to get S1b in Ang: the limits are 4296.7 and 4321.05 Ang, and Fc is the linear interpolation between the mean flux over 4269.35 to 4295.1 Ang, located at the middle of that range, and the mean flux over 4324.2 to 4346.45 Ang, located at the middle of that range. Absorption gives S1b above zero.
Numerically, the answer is 4.1 Ang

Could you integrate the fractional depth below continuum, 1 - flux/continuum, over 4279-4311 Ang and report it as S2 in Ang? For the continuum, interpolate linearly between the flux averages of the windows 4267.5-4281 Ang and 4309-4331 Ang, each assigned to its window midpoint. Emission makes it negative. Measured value 4.4 Ang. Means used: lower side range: 152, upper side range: 164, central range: 136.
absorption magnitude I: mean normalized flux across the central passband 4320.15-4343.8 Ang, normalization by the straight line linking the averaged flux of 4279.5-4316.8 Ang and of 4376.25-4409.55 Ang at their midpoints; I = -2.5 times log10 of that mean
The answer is -0.16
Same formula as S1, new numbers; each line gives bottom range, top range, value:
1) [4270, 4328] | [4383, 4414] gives 1.28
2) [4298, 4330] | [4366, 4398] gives 1.24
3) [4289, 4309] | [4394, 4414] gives 1.56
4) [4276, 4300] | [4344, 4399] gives 1.28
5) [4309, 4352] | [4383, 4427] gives 1.12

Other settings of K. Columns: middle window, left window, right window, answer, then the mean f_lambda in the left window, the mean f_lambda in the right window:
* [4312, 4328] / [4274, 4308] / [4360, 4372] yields -0.7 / 139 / 196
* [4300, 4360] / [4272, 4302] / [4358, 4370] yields 3.3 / 145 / 196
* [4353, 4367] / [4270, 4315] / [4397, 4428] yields -1.9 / 139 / 193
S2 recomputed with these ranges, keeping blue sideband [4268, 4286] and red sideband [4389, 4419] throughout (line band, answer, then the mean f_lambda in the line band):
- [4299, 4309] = 2.9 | 114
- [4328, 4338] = -0.7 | 181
